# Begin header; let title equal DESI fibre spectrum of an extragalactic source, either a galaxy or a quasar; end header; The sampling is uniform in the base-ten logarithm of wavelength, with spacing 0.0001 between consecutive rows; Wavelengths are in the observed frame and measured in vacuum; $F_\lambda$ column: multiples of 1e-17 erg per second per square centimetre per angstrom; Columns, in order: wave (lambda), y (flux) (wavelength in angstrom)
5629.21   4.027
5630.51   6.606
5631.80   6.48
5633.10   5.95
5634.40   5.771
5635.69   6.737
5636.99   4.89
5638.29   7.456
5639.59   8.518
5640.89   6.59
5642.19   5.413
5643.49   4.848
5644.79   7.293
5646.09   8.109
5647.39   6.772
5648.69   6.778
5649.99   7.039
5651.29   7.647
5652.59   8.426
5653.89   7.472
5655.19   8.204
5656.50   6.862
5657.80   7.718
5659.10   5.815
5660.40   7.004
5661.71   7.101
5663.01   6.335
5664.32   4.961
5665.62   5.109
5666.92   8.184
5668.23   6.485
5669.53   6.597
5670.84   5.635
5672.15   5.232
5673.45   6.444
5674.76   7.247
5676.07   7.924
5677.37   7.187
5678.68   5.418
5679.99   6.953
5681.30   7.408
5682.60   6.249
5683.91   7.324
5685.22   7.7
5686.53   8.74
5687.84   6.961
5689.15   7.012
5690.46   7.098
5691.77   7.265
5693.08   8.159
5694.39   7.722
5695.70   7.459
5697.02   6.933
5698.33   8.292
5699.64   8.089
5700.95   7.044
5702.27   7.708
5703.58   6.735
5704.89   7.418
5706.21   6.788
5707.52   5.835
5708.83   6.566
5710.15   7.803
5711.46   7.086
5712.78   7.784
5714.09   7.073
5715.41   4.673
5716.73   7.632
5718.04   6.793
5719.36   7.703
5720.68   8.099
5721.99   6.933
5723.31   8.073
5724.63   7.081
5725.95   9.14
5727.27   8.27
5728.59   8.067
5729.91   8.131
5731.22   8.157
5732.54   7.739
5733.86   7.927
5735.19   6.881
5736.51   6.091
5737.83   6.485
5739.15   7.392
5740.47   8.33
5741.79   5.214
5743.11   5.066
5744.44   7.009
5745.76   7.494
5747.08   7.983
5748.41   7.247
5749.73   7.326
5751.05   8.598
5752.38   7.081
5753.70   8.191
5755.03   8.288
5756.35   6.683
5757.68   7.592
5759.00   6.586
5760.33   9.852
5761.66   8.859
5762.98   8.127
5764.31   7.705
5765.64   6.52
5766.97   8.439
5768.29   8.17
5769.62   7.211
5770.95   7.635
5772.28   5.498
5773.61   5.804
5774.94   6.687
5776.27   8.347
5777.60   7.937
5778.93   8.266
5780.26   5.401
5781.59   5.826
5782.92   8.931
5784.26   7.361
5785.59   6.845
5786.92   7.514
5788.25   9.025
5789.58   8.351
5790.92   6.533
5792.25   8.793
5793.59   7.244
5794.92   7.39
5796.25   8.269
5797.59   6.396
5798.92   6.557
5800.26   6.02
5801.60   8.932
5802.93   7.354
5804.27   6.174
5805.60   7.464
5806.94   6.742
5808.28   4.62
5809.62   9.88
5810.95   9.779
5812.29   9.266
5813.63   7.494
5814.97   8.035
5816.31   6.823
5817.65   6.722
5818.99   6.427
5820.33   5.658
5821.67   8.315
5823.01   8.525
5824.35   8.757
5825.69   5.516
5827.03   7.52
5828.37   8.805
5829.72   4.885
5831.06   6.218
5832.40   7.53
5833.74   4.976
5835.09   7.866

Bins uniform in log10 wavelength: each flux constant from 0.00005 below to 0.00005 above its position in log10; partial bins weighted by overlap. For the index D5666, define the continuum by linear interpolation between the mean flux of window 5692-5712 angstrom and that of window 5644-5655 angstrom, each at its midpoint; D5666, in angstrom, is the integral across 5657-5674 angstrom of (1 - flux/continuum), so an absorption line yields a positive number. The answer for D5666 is 2.40 angstrom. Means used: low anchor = 7.45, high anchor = 7.31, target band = 6.36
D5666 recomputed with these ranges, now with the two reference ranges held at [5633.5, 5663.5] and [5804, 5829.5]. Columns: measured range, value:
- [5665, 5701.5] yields -0.3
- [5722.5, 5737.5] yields -1.2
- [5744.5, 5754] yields -0.5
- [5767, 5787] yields 0.4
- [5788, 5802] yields -0.2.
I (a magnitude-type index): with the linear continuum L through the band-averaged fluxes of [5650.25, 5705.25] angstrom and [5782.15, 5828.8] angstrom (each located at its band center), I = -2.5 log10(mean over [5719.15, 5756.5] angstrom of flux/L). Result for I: -0.03 mag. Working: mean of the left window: 7.08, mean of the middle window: 7.48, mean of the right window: 7.53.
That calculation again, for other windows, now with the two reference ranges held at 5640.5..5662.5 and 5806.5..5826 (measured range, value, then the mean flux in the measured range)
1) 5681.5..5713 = -0.02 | 7.32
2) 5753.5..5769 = -0.08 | 7.91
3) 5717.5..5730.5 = -0.08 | 7.83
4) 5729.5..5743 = 0.02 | 7.13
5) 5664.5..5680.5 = 0.09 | 6.49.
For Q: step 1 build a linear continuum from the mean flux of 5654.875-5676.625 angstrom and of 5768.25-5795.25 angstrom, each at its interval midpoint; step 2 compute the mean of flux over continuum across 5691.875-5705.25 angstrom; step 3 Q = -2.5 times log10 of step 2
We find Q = -0.11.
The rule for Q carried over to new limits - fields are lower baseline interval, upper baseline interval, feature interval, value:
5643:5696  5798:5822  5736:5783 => -0.02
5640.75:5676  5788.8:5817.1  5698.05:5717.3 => -0.01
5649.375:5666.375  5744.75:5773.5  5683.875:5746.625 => 0.00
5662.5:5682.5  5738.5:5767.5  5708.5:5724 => -0.02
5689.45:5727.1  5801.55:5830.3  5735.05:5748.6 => 0.08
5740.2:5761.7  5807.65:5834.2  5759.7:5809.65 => 0.00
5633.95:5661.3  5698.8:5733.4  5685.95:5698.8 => -0.04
